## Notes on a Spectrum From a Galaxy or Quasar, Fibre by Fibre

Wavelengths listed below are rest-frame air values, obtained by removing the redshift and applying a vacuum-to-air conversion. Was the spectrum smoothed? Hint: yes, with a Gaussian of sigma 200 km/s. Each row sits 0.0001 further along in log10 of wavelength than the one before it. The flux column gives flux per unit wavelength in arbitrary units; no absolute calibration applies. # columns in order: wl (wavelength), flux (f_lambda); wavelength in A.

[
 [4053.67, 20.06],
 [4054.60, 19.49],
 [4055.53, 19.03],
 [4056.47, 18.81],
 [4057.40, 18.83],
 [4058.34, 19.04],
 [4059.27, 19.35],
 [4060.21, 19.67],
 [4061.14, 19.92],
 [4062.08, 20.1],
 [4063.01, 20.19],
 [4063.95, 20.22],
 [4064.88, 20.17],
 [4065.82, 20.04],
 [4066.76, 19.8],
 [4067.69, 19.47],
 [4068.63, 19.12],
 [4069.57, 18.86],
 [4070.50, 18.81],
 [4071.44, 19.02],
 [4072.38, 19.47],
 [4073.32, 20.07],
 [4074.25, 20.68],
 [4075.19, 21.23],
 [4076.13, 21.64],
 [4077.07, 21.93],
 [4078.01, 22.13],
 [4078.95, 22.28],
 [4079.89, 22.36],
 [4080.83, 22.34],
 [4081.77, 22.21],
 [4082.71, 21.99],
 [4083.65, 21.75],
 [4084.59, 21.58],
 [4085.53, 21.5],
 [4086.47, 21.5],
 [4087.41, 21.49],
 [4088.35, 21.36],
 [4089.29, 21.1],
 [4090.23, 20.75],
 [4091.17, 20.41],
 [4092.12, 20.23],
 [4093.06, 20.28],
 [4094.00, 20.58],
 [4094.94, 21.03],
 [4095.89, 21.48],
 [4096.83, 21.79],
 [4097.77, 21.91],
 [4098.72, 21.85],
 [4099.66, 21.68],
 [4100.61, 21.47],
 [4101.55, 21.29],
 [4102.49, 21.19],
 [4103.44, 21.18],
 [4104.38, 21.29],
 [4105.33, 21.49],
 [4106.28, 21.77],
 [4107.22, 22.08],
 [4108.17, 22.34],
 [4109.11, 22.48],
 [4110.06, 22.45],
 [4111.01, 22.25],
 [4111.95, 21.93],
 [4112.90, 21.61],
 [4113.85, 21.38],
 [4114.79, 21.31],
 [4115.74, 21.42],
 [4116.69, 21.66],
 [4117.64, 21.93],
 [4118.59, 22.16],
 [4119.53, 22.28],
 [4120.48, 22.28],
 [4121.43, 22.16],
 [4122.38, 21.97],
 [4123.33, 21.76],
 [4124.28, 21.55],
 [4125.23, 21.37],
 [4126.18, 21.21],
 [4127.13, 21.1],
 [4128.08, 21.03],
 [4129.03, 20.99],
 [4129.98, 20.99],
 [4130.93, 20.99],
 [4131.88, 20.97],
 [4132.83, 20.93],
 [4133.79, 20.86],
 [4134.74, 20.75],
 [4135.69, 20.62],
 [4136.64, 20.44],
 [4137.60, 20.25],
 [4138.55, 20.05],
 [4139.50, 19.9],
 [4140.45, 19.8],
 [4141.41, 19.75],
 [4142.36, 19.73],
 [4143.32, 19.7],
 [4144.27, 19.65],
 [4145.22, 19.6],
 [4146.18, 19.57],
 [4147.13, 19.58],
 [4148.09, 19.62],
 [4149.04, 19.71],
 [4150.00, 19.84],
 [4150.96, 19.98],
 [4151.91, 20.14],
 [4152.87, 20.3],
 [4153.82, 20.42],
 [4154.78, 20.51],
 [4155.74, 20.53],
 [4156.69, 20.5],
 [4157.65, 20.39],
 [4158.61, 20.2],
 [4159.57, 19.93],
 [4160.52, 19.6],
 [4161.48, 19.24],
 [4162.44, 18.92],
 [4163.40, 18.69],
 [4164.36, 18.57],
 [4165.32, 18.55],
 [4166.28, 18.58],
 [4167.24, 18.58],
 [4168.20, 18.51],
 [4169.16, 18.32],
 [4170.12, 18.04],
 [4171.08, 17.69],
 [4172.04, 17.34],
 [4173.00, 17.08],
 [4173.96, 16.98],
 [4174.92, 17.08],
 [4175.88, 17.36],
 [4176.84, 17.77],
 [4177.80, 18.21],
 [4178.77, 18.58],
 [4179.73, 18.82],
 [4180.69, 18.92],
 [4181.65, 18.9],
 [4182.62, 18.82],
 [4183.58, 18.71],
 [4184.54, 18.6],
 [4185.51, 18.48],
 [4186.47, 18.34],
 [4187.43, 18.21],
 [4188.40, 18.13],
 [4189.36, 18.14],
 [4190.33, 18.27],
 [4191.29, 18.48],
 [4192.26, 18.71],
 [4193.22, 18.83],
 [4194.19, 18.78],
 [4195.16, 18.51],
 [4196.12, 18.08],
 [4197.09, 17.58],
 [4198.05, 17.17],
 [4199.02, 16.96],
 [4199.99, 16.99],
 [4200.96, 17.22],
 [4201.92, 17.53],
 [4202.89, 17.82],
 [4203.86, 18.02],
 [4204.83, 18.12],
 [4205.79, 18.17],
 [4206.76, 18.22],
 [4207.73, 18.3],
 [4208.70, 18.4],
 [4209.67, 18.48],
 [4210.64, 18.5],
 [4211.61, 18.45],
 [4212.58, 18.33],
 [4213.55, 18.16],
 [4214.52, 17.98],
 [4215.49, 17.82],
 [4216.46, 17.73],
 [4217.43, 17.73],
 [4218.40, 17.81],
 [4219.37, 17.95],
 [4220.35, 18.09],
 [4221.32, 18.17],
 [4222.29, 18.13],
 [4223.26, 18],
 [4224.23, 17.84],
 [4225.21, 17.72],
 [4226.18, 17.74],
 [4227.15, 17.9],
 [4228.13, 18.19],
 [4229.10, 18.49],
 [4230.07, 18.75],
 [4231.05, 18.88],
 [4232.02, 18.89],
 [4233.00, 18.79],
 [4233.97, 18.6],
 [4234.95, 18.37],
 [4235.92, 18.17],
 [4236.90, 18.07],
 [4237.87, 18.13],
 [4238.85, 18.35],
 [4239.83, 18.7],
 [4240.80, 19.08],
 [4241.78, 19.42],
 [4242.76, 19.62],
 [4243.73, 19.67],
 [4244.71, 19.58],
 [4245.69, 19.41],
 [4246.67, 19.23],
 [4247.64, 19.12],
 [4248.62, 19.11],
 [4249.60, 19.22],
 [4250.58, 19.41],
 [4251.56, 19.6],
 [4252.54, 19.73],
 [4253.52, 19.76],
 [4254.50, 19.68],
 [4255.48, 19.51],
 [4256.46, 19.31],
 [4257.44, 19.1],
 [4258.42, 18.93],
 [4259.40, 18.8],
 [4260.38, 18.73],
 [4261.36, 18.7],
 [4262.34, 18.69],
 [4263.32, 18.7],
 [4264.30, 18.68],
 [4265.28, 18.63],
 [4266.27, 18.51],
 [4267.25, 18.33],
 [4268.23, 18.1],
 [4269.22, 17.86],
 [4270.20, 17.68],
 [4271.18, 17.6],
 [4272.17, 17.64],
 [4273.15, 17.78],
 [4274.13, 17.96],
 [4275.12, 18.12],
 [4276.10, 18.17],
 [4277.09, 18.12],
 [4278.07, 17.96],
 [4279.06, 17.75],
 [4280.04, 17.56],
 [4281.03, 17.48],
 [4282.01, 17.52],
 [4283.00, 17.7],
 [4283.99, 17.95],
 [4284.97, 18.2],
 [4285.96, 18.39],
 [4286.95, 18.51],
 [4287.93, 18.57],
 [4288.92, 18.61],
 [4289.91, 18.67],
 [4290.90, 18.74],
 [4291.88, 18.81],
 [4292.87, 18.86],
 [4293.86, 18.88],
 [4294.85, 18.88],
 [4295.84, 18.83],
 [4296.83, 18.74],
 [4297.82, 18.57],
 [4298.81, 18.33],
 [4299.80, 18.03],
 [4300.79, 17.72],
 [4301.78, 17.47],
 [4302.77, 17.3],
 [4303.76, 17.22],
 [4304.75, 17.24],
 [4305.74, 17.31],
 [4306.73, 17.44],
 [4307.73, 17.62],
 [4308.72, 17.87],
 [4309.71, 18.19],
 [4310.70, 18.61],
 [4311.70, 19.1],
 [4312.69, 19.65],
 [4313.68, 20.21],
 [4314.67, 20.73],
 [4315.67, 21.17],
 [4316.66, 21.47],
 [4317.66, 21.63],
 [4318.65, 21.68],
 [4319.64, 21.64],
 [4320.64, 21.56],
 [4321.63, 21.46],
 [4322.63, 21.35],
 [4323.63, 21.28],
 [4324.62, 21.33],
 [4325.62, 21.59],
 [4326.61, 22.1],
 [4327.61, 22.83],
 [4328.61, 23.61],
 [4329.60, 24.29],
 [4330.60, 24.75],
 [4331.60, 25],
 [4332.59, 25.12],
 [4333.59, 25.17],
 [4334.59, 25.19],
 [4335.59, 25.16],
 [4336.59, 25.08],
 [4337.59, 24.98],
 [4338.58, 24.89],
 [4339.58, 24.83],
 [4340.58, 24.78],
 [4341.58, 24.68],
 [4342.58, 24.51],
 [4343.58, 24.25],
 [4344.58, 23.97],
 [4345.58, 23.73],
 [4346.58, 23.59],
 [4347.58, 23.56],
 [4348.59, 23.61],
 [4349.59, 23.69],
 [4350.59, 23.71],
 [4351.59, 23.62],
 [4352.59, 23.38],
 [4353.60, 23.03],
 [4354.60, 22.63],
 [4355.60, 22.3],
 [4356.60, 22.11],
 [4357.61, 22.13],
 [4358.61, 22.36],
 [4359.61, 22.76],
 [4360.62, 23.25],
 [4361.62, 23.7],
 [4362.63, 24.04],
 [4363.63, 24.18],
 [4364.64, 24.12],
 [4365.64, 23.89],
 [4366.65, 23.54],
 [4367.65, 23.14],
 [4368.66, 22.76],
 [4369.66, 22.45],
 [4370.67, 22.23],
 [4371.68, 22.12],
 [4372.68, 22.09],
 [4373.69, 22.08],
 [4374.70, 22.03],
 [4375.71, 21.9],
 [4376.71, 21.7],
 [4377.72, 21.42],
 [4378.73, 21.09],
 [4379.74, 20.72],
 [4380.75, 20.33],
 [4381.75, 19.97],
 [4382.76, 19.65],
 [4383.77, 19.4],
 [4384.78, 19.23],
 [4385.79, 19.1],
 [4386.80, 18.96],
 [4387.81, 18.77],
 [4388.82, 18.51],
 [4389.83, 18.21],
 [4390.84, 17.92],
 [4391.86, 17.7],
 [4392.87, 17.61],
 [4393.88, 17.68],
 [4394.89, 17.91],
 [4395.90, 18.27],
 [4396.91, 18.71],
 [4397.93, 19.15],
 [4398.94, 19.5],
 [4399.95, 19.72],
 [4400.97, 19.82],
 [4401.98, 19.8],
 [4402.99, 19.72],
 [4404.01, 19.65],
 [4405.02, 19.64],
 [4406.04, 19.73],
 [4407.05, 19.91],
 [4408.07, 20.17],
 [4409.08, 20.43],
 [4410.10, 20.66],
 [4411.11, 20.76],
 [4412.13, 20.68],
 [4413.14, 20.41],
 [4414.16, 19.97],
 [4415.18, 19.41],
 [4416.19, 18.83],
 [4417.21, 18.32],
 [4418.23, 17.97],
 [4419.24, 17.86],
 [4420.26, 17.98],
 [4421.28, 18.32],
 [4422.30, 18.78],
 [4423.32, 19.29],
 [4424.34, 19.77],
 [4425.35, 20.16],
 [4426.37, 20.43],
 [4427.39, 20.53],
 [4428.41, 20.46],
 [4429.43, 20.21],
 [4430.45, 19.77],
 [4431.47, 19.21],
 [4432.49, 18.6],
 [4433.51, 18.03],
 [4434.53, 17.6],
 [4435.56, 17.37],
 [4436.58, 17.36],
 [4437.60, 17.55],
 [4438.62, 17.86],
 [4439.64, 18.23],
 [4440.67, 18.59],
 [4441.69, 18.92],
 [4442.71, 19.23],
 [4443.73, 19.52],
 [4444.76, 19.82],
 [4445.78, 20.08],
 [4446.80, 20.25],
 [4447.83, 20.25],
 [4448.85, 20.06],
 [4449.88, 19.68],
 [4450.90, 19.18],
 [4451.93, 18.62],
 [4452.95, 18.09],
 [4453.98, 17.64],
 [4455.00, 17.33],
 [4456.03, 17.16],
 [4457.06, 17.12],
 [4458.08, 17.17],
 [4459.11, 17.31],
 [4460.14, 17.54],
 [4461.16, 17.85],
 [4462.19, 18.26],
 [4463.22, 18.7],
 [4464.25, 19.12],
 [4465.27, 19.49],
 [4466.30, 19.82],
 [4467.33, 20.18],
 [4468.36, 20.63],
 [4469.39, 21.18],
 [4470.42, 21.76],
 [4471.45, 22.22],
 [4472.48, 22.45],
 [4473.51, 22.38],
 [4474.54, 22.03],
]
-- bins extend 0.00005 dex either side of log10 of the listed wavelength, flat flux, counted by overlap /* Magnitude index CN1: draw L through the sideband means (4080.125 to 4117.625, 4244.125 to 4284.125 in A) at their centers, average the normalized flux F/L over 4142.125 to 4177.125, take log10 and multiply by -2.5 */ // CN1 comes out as 0.074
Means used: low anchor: 21.5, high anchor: 18.6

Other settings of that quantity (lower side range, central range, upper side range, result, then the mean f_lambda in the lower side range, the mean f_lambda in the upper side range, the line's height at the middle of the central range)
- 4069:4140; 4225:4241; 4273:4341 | 0.12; 21.3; 20.2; 20.6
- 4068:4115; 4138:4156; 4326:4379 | 0.10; 21.3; 23.5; 21.7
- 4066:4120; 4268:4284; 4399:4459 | 0.13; 21.3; 19.1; 20.1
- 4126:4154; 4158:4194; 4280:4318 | 0.08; 20.3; 18.6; 19.9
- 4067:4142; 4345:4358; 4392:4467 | -0.19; 21.2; 19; 19.5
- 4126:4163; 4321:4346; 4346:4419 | -0.15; 20.2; 20.9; 20.8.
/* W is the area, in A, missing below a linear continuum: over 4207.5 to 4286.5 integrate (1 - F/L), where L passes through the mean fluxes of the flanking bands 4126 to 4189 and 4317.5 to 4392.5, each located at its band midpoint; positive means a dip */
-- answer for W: 8.8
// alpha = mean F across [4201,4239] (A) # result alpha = 18.2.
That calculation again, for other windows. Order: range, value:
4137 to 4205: 18.8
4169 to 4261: 18.4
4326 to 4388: 22.9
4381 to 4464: 19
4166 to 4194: 18.2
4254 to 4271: 18.7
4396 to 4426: 19.5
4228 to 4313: 18.5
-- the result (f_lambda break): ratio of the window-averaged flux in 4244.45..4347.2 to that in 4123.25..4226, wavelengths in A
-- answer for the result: 1.06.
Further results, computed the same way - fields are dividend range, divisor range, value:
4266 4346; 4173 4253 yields 1.10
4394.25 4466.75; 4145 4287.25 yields 1.03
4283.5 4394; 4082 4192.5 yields 1.05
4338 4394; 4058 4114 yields 1.05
